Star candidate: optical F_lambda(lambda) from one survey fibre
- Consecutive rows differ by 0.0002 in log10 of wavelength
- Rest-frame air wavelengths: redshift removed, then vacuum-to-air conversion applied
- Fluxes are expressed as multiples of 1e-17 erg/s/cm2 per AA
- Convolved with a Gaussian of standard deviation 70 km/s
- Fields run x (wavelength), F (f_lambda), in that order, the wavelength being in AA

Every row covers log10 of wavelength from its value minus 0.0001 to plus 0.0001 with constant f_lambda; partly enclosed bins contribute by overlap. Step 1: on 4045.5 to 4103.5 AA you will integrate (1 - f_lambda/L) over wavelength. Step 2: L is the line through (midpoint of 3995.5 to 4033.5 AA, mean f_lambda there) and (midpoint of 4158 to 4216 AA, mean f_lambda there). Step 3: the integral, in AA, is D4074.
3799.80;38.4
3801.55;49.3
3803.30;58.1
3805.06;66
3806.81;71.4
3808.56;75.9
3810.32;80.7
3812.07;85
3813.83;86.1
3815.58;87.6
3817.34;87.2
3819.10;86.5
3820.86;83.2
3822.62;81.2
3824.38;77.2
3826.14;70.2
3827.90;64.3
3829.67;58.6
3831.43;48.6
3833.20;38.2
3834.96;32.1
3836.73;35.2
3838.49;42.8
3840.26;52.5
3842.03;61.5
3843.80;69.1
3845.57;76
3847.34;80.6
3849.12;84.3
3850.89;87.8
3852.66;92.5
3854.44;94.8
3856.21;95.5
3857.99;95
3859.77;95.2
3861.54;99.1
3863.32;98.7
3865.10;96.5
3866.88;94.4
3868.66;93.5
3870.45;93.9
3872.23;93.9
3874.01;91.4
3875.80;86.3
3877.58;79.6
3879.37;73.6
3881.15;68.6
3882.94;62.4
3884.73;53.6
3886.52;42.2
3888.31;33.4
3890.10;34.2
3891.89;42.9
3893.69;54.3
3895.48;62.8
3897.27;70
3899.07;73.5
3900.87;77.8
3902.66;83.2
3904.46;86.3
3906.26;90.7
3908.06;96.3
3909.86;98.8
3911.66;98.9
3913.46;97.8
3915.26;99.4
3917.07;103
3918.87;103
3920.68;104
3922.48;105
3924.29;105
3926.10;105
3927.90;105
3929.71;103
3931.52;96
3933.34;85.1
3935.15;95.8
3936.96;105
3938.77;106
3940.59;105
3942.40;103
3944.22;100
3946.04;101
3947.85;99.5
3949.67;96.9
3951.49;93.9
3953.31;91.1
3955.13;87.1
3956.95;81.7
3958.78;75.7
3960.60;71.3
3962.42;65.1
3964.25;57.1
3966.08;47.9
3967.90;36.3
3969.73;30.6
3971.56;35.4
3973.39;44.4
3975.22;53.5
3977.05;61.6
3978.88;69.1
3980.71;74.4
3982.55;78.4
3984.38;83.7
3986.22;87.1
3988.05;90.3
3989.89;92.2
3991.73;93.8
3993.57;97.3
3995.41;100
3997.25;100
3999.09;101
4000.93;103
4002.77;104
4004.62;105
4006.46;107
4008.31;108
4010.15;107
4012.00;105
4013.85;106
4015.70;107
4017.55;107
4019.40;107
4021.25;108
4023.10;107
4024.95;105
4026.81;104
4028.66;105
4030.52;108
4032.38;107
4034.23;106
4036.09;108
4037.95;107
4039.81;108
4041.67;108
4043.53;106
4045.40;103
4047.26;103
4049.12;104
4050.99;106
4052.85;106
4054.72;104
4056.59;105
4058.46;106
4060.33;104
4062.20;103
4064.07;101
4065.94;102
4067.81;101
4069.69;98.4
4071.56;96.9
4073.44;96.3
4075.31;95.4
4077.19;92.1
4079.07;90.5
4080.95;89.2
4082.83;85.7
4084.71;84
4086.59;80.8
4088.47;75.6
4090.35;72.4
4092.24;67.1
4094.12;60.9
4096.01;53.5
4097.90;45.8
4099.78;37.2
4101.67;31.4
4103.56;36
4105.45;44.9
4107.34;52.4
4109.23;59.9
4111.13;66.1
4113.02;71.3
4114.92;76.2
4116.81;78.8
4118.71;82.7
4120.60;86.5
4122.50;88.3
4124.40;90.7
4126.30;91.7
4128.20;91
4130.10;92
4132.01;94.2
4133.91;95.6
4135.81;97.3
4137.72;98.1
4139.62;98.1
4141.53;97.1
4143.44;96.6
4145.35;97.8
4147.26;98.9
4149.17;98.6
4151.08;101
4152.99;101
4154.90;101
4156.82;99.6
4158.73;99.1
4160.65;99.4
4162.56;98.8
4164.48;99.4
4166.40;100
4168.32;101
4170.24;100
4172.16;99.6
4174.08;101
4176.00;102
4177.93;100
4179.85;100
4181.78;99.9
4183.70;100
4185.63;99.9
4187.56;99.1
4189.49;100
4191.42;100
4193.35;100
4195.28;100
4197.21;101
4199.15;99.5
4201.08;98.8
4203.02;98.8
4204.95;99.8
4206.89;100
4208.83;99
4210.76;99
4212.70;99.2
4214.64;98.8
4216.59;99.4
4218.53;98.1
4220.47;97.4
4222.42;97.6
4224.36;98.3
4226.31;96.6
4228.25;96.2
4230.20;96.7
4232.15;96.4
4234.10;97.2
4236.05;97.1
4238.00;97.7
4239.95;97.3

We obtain 9.9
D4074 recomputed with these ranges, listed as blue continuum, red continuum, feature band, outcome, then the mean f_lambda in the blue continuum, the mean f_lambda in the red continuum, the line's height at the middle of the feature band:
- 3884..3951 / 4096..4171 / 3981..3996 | -0.6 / 87.3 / 84.2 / 86.3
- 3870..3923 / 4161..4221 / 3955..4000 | 6.4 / 78.4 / 99.7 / 84.3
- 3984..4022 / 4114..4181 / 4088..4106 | 8.4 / 101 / 95.8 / 97.7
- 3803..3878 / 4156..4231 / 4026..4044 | -3.5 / 77.6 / 99.3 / 89.6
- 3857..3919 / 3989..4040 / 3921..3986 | 7.2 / 80.4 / 104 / 92.8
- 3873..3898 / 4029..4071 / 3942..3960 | -3.2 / 61.2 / 105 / 78.5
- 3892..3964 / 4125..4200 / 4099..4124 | 8.7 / 91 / 98.7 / 97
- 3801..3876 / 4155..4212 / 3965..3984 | 7.0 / 76.8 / 99.8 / 85.9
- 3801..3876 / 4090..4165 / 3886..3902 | 4.6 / 76.8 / 81.3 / 77.6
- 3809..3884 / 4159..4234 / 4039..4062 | -3.8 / 77.6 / 99.2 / 90.2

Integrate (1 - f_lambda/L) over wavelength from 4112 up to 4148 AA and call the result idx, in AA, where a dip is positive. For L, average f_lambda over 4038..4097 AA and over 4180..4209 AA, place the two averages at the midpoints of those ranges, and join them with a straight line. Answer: 2.3 AA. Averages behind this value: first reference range 93.9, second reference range 99.7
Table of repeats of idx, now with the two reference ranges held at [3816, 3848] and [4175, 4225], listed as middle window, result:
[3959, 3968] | 2.1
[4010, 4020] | -3.1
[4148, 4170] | -1.0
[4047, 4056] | -2.1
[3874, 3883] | -1.1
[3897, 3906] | -1.2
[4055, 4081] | -3.7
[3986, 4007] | -5.0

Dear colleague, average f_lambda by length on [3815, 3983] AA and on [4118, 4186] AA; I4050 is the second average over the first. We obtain 1.2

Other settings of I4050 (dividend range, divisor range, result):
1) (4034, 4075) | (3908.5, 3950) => 1.03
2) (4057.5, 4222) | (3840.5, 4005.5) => 1.08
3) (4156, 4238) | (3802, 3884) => 1.29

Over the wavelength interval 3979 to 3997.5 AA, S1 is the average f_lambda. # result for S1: 88.4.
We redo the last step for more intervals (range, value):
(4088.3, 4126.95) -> 64.8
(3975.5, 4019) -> 94.7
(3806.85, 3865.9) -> 75.7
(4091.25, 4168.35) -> 82.2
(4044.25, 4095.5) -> 93.5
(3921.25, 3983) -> 81.6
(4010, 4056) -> 106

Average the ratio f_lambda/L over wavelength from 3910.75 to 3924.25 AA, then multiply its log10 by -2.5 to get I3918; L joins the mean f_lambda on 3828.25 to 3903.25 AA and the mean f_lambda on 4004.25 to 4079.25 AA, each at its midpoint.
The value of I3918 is -0.25 mag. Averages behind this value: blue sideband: 71.3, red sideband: 104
